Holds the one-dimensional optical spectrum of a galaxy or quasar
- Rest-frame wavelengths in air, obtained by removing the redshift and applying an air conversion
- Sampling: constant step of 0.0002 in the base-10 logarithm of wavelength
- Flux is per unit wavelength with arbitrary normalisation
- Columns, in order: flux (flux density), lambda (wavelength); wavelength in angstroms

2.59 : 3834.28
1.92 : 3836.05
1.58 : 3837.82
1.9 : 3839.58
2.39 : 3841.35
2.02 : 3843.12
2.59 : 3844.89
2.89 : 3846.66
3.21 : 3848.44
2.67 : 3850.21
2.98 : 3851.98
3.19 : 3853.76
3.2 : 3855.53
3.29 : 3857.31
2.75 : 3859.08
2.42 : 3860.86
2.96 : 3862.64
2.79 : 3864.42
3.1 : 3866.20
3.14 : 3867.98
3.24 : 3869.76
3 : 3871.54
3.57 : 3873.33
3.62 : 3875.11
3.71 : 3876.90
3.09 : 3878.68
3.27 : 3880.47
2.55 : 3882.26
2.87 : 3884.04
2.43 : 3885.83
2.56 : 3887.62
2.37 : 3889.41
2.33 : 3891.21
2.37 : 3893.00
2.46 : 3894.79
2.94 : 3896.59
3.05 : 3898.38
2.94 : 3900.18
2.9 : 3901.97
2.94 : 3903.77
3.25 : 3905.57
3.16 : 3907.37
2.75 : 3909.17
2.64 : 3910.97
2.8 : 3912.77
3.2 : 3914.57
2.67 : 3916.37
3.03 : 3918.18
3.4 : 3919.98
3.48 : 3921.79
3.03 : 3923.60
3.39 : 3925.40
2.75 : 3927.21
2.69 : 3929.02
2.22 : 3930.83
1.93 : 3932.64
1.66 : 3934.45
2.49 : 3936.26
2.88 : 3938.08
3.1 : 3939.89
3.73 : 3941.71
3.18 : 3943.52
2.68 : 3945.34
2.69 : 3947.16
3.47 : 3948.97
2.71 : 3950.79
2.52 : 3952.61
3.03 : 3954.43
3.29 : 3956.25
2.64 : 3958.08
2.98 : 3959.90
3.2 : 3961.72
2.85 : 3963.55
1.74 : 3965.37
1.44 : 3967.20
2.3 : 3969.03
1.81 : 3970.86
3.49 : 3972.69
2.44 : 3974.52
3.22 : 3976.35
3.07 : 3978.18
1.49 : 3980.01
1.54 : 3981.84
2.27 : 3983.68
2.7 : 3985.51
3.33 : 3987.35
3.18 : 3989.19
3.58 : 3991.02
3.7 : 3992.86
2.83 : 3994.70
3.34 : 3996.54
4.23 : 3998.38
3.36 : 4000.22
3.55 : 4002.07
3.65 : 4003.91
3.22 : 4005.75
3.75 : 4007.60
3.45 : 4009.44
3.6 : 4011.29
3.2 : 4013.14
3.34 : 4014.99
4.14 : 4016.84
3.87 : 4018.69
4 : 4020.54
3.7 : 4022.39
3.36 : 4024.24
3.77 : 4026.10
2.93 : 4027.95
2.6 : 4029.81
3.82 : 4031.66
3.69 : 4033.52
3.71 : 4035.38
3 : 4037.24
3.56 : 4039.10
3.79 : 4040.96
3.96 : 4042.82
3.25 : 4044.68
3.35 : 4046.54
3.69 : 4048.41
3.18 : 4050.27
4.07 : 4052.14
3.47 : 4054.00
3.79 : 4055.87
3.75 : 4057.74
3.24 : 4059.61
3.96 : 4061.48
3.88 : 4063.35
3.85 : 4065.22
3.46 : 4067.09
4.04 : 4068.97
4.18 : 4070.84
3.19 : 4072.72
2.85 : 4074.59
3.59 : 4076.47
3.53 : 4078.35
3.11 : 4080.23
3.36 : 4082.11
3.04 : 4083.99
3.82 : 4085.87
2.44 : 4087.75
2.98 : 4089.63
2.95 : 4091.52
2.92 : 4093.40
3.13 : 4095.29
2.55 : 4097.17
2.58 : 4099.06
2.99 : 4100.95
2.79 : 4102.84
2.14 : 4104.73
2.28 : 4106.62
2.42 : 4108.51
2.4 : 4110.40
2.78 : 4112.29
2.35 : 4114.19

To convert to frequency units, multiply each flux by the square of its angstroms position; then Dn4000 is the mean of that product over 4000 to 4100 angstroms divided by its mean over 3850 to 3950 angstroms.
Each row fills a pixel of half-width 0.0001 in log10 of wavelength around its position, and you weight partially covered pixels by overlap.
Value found 1.28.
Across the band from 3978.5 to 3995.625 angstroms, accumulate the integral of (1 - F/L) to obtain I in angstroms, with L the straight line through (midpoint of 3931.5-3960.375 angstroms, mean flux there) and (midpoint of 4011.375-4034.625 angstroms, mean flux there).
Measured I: 2.4 angstroms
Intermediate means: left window 2.8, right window 3.54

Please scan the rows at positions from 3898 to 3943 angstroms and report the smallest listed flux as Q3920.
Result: 1.66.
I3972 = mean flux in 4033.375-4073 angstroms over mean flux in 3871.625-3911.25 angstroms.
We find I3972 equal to 1.3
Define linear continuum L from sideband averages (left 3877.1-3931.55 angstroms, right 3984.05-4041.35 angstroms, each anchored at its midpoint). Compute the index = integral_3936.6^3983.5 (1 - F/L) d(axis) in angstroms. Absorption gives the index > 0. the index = 7.04 angstroms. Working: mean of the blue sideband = 2.86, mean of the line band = 2.69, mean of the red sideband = 3.47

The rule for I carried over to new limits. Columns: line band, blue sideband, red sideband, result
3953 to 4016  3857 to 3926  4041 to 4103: 4.19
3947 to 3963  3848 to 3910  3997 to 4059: 1.49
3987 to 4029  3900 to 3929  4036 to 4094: -2.96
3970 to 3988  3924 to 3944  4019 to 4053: 3.24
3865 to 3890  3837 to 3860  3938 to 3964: -2.53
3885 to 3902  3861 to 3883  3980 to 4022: 2.97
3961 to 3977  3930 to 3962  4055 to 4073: 2.70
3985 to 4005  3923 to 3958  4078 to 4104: -3.77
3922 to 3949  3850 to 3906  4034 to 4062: 3.13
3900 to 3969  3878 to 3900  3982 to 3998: 1.03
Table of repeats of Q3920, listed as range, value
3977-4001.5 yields 1.49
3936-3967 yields 1.74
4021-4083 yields 2.6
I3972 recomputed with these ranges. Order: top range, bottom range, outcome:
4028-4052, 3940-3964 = 1.15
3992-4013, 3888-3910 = 1.26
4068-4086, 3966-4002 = 1.23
